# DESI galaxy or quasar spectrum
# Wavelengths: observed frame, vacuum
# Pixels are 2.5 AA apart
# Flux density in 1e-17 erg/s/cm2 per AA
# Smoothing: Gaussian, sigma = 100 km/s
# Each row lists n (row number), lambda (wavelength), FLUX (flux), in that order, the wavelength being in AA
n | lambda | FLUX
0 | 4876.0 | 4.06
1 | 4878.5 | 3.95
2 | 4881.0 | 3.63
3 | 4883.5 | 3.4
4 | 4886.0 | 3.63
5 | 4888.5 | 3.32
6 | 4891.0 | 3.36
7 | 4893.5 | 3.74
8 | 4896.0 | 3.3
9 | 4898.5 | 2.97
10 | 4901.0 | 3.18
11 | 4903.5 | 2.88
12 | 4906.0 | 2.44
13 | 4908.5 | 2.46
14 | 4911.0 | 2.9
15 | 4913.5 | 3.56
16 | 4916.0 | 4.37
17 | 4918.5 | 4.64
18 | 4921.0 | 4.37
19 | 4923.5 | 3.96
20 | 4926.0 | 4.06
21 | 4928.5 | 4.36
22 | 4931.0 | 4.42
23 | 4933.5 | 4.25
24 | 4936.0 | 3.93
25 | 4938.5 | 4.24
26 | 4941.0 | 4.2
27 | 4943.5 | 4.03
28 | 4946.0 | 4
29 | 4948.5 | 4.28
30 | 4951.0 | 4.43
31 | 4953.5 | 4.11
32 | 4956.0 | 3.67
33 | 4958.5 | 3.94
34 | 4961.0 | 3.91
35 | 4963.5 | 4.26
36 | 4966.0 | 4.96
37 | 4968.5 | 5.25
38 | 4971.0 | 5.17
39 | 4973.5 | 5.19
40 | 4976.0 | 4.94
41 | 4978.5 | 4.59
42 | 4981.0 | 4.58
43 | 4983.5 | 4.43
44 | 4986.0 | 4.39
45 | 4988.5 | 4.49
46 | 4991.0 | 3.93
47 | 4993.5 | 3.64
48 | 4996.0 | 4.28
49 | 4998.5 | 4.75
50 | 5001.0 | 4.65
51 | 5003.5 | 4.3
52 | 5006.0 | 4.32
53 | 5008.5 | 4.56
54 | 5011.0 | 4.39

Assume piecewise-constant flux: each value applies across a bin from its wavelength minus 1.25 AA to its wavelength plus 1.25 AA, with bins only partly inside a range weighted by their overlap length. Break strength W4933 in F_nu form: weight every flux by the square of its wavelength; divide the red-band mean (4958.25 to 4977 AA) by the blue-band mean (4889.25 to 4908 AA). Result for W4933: 1.57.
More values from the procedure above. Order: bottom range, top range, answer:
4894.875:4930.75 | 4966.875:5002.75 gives 1.33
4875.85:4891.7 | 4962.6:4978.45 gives 1.42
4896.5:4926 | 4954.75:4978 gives 1.36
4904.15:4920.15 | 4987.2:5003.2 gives 1.30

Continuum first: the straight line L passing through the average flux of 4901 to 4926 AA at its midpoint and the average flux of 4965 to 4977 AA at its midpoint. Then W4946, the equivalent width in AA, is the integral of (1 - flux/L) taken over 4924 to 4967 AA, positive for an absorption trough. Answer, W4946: 2.0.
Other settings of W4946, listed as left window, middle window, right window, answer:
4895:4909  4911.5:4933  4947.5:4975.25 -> -4.66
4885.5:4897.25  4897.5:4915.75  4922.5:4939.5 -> 3.65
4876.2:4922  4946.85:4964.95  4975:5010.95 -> -0.26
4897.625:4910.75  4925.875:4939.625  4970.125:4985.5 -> -2.56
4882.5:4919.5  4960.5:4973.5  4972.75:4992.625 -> -1.49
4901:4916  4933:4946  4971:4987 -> -1.22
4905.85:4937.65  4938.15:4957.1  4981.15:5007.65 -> -0.37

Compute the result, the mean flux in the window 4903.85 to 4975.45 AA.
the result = 4.11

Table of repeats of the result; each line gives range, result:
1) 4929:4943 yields 4.21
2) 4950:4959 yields 4.03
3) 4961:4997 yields 4.56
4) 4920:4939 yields 4.19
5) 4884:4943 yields 3.68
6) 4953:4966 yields 4.06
